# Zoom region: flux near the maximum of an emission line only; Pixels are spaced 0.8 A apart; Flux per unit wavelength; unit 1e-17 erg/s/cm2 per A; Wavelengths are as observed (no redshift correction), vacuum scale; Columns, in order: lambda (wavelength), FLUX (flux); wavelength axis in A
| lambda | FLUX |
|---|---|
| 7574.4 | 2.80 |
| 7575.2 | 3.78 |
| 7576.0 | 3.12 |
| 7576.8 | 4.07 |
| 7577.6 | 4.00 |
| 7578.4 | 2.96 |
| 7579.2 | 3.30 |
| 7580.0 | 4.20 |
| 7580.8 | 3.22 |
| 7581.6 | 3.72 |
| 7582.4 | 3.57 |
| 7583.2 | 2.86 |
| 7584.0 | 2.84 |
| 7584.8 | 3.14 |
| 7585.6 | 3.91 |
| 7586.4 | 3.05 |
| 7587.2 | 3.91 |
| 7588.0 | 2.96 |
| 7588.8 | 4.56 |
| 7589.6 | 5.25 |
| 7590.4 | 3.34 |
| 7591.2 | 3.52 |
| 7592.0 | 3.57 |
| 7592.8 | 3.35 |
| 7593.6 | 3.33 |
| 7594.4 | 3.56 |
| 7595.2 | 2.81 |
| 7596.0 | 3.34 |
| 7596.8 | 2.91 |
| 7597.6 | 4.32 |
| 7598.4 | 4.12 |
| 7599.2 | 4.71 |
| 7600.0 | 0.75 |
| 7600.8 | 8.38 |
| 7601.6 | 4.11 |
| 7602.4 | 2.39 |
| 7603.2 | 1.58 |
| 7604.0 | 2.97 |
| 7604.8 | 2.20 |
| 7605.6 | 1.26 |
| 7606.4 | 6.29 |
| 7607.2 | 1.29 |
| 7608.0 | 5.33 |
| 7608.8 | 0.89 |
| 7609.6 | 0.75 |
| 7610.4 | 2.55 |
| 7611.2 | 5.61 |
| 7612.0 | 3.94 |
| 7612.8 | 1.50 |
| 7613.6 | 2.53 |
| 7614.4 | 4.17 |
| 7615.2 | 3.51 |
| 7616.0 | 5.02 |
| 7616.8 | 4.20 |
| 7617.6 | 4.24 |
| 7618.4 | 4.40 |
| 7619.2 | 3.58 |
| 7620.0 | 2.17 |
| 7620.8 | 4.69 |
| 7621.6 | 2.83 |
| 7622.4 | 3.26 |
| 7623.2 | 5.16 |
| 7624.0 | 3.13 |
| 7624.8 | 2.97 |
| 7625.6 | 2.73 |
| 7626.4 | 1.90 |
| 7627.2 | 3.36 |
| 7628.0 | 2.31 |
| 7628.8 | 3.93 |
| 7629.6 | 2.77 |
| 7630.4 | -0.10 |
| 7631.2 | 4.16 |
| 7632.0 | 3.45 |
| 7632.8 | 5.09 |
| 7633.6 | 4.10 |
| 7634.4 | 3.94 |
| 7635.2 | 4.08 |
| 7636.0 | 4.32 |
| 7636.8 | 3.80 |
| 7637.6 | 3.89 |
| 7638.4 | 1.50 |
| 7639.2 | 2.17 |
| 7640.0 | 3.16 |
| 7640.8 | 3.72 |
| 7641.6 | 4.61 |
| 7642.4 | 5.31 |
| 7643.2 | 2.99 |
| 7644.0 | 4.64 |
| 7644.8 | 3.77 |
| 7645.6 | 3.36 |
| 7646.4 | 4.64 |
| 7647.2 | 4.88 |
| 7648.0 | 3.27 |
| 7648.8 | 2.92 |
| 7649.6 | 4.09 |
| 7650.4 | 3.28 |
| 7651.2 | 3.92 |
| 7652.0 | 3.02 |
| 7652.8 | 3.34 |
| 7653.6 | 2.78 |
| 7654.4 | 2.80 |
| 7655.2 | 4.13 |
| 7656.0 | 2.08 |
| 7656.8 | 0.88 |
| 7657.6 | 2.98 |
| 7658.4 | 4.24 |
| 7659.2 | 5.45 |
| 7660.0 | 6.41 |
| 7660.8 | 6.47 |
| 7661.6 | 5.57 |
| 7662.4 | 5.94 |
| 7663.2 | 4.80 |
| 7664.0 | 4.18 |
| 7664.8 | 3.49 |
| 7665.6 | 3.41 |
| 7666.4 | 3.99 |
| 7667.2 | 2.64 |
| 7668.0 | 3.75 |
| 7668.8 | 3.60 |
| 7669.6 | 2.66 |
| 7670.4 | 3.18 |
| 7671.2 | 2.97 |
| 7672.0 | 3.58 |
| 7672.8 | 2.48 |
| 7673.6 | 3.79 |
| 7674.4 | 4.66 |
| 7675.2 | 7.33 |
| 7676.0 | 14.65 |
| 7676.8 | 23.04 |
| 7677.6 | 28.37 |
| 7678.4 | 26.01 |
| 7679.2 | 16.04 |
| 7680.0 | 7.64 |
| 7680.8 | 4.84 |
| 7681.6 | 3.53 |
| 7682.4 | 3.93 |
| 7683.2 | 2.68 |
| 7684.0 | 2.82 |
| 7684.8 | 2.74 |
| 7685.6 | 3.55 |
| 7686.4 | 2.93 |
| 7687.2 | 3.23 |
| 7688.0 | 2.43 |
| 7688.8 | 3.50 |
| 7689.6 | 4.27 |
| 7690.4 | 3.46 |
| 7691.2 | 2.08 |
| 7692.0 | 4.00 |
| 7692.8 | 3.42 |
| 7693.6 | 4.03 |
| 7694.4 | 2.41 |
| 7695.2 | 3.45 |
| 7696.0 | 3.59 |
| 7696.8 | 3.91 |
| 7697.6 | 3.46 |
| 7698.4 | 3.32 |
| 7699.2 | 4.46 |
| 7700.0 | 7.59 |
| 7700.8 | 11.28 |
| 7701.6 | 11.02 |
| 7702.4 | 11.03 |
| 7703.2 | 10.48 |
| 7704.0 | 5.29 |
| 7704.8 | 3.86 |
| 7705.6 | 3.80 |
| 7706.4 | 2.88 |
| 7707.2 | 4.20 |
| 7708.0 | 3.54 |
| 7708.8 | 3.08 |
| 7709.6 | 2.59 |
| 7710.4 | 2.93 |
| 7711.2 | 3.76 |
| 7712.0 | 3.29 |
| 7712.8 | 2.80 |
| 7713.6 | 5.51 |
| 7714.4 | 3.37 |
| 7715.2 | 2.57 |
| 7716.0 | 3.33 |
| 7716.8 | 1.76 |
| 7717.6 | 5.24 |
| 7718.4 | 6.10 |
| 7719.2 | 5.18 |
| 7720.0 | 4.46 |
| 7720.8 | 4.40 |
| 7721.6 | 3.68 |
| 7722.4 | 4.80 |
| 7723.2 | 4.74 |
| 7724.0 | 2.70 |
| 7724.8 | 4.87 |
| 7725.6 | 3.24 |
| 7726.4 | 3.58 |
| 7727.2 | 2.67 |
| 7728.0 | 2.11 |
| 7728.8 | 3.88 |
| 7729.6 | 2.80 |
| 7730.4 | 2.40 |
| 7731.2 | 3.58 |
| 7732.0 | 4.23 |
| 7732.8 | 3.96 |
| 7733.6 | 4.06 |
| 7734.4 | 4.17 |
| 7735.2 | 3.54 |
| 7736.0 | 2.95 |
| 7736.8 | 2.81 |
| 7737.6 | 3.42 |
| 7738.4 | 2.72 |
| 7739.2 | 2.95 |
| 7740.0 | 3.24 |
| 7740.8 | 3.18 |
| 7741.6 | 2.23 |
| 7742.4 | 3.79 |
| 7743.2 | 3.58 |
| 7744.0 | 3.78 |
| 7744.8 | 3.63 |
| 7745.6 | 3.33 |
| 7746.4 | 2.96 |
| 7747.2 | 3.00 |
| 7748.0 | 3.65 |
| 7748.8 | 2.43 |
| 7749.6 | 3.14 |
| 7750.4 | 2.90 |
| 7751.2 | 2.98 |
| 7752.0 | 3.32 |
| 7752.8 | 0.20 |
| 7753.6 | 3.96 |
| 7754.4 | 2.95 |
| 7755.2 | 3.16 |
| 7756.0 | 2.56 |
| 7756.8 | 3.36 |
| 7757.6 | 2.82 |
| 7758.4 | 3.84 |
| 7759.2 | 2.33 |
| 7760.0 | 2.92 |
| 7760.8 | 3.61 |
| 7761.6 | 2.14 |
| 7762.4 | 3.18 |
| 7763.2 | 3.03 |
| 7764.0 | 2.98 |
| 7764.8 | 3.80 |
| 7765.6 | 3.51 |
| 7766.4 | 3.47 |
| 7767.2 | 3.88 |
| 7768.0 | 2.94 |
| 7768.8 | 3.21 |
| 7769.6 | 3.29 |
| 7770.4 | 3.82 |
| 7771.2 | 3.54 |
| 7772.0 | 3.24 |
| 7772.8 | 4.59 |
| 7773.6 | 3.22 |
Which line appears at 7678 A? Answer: H-alpha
